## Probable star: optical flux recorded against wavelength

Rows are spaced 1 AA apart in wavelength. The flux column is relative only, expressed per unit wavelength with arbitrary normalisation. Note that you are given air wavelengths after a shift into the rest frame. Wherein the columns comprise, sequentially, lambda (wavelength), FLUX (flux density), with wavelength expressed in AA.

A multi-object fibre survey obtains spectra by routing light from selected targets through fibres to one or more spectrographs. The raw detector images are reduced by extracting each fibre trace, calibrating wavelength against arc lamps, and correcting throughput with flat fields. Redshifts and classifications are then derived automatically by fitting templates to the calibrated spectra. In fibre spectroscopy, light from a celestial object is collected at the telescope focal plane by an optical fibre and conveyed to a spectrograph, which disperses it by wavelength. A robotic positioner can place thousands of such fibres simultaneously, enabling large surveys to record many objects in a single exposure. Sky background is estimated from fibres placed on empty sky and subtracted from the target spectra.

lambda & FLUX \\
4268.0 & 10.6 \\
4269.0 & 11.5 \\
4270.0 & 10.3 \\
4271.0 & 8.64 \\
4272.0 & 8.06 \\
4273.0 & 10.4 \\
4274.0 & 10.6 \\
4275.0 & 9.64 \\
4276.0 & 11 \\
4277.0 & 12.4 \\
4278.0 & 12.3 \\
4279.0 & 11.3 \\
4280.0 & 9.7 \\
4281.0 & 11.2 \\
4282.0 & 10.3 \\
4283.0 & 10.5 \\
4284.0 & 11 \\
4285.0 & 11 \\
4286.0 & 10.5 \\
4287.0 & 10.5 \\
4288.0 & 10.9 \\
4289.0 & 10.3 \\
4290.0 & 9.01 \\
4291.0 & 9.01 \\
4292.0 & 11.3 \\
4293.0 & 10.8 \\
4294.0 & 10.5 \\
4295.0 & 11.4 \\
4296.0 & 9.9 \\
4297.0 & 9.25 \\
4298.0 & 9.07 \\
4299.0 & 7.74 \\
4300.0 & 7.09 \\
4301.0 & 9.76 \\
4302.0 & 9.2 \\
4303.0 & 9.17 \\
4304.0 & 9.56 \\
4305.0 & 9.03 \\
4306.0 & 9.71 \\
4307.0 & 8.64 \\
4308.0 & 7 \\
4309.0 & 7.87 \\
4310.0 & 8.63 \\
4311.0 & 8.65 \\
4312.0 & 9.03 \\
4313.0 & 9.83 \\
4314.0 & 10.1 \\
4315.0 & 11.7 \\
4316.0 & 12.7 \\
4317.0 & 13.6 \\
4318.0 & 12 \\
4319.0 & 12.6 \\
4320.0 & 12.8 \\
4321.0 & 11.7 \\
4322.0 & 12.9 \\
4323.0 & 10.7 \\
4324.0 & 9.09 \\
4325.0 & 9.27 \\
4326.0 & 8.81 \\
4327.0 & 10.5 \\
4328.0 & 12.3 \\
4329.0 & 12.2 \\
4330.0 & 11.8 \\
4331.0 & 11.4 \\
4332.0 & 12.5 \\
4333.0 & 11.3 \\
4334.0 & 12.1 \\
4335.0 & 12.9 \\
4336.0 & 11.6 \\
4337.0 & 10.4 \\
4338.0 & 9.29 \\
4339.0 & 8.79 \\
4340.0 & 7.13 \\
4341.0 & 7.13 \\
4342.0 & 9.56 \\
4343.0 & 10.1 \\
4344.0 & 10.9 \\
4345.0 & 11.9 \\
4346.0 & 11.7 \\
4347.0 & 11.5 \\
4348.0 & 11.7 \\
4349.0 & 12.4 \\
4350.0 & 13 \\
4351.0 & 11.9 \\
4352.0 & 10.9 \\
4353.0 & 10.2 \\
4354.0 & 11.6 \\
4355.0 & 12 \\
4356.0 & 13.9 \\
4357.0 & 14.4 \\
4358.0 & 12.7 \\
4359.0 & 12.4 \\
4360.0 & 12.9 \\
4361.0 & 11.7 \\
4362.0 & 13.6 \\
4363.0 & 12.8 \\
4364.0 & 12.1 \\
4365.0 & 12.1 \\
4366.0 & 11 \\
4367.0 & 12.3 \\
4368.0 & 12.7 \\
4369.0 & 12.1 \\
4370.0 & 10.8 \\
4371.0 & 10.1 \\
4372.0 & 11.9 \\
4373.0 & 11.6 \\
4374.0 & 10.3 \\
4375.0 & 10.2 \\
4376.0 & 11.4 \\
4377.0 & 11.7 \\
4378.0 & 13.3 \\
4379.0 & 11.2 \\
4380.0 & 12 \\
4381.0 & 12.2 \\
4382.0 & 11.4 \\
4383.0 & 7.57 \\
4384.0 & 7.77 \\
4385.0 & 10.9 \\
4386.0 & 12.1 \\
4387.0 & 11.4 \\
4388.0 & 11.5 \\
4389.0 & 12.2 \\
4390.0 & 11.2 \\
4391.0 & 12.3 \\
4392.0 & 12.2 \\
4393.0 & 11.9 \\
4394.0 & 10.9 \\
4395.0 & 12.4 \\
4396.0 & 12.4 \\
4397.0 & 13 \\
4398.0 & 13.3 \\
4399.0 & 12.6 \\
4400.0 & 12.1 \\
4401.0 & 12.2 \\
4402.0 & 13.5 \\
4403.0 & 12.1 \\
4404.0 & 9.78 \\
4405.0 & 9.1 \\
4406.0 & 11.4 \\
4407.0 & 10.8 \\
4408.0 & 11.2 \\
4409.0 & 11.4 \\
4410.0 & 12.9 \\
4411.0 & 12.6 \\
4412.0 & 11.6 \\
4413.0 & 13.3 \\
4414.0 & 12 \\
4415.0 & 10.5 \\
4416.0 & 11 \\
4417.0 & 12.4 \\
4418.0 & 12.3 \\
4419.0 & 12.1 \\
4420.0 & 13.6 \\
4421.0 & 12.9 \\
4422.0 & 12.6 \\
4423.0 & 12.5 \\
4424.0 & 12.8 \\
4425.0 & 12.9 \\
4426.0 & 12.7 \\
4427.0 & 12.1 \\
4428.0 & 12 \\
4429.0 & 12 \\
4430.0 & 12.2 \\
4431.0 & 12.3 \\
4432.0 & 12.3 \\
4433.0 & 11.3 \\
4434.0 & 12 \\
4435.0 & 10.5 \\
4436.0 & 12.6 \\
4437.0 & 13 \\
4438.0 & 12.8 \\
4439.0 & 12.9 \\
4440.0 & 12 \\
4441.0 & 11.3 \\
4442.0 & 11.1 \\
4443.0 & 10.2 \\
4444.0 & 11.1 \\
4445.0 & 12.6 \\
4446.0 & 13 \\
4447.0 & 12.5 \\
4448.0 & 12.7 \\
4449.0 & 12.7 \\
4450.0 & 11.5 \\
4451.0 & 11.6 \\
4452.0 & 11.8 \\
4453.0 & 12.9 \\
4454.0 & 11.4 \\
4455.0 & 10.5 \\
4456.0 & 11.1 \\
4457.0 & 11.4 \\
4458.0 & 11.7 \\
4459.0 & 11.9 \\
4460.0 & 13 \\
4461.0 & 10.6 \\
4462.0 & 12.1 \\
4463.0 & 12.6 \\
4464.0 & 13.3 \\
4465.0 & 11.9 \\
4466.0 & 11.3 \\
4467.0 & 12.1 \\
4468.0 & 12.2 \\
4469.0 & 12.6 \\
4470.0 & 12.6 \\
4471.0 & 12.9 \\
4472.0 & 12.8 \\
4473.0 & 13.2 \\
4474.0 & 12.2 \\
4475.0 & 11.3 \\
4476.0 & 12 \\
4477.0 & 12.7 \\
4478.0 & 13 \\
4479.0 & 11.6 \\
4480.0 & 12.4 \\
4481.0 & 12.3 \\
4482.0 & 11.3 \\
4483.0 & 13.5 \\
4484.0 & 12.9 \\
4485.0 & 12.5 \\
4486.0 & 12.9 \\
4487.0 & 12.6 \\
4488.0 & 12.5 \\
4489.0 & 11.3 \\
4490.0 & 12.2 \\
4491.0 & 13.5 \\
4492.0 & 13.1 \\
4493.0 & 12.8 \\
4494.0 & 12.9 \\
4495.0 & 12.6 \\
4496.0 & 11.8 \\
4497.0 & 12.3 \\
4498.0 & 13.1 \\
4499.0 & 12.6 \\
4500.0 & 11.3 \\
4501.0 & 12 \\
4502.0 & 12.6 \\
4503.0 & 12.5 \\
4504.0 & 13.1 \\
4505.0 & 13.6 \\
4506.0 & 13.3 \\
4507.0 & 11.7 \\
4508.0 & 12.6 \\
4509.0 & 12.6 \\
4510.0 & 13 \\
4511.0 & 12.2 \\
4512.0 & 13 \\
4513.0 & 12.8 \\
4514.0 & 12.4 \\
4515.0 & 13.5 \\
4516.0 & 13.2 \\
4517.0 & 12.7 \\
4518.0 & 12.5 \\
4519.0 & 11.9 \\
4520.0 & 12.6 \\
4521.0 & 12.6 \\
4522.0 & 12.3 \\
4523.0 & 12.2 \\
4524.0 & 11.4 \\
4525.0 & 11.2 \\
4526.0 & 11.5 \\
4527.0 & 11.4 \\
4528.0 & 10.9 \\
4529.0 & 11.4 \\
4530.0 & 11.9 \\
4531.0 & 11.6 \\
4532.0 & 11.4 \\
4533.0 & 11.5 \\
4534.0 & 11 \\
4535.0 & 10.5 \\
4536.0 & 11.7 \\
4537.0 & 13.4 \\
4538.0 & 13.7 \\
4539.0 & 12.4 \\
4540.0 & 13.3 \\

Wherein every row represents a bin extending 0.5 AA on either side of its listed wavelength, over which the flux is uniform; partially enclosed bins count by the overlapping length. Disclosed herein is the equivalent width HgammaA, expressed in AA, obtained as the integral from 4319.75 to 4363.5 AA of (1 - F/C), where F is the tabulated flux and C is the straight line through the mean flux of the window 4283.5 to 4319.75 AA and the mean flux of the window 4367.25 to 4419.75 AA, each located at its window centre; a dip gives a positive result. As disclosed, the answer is -2.8 AA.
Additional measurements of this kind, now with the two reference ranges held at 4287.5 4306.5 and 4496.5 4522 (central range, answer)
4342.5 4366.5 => -3.74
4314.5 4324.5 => -2.06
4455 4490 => -0.34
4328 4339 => -1.44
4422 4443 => -1.09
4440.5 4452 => -0.11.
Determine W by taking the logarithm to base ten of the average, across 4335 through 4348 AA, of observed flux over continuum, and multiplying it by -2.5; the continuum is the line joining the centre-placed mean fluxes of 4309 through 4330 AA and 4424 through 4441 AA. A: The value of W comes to 0.10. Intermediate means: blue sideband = 10.9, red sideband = 12.2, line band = 10.2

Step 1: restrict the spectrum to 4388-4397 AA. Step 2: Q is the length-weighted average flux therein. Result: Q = 12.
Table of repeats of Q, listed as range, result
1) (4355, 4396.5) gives 11.7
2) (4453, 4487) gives 12.2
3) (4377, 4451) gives 11.9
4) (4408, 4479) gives 12.1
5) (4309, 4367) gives 11.3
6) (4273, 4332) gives 10.4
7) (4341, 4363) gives 11.9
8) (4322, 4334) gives 11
